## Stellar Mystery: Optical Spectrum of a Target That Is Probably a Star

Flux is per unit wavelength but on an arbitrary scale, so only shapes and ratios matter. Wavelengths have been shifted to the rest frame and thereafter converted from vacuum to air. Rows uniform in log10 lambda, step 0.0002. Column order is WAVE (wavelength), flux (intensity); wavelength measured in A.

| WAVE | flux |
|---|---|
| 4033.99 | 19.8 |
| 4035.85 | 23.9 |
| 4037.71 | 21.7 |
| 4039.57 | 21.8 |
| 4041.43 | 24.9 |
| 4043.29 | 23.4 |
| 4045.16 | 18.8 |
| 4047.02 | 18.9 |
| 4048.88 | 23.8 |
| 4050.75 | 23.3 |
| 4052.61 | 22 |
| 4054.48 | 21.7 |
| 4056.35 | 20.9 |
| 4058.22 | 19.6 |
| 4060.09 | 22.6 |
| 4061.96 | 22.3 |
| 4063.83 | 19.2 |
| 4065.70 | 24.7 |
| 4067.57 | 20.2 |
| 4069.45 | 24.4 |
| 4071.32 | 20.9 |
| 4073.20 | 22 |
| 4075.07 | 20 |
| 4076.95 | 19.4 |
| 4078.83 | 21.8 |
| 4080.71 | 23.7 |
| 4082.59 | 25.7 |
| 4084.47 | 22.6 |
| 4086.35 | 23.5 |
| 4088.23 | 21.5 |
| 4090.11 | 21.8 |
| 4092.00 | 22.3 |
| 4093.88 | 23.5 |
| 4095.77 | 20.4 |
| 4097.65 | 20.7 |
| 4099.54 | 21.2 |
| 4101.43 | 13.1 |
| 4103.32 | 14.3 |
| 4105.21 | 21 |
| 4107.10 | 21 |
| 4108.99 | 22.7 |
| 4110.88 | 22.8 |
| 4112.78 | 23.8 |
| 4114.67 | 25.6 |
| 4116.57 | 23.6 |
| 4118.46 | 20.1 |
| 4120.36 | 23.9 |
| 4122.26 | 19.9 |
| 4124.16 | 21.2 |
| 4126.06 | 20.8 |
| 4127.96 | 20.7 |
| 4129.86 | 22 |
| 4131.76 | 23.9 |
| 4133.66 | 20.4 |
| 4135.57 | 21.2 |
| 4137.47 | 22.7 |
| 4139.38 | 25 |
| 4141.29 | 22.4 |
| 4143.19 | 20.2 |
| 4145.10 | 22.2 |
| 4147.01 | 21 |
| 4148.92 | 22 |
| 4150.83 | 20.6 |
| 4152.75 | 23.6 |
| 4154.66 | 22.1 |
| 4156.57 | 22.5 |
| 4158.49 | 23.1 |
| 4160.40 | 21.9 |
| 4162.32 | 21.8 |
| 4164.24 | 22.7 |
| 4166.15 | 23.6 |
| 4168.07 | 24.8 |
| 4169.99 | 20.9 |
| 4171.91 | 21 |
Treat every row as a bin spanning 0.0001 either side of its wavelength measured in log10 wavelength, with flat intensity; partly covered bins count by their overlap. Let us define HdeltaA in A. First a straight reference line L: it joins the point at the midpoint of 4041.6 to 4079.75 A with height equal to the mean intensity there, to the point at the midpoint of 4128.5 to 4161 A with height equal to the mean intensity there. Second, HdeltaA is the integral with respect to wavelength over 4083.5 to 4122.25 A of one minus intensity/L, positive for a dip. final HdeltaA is 0.7 A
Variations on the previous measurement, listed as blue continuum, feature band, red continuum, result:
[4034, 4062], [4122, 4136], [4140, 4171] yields 0.5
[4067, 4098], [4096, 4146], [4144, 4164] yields 1.6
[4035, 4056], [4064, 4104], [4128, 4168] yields 1.6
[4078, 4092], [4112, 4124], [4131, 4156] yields -0.1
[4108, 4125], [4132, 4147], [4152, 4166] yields 0.4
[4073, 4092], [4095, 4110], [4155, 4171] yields 2.0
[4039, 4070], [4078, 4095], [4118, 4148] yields -0.8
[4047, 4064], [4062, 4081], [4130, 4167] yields 0.2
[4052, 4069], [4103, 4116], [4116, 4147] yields -0.2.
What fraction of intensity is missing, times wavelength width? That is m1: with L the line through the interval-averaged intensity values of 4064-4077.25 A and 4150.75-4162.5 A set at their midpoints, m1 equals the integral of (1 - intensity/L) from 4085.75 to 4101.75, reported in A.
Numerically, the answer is 0.50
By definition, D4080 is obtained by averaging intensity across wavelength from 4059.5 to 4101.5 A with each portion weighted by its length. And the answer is 21.8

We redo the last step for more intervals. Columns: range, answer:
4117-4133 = 21.6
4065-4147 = 21.7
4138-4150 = 22.1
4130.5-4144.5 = 22.3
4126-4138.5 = 21.8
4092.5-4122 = 21.2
